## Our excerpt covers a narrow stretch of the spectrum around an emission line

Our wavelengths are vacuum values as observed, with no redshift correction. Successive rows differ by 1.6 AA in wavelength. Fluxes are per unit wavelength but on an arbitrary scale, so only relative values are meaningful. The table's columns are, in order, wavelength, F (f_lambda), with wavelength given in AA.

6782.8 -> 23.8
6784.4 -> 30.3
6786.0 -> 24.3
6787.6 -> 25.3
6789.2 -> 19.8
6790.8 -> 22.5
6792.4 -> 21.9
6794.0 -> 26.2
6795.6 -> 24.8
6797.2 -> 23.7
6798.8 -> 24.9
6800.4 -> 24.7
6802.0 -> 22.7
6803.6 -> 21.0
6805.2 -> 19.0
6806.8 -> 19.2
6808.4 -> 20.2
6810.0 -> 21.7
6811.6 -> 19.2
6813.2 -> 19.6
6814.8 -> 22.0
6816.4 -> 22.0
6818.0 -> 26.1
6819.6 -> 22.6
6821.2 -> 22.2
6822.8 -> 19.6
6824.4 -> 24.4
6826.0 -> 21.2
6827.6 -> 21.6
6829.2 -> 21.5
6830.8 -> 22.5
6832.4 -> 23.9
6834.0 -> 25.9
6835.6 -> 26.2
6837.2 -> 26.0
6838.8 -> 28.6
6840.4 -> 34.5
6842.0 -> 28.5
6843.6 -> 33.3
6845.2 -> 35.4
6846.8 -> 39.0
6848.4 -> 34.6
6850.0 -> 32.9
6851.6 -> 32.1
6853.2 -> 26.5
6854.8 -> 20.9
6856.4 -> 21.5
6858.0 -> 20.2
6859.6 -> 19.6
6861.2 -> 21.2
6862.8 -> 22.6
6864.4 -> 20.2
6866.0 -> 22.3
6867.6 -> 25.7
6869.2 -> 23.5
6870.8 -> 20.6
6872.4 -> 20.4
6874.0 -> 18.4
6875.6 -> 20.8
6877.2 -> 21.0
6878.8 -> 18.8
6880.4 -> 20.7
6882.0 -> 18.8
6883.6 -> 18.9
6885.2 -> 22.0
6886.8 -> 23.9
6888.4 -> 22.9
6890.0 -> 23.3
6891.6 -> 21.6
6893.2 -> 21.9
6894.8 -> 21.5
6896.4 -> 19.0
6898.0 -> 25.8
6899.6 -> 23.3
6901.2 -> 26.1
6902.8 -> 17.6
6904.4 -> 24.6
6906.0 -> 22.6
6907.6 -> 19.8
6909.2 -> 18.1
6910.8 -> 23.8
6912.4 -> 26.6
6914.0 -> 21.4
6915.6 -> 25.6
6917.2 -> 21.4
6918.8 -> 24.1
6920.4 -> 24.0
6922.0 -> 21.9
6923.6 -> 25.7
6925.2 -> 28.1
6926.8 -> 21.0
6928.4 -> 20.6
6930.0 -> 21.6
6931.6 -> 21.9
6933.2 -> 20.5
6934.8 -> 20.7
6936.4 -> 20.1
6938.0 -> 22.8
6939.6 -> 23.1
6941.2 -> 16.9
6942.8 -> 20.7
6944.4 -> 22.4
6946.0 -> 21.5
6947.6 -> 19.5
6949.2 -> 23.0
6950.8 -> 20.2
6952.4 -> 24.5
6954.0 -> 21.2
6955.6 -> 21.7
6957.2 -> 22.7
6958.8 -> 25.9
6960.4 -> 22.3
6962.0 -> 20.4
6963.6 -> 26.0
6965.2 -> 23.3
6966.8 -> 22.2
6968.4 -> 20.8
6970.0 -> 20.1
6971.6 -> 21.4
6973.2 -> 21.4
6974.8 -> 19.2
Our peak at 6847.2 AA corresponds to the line [O III]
